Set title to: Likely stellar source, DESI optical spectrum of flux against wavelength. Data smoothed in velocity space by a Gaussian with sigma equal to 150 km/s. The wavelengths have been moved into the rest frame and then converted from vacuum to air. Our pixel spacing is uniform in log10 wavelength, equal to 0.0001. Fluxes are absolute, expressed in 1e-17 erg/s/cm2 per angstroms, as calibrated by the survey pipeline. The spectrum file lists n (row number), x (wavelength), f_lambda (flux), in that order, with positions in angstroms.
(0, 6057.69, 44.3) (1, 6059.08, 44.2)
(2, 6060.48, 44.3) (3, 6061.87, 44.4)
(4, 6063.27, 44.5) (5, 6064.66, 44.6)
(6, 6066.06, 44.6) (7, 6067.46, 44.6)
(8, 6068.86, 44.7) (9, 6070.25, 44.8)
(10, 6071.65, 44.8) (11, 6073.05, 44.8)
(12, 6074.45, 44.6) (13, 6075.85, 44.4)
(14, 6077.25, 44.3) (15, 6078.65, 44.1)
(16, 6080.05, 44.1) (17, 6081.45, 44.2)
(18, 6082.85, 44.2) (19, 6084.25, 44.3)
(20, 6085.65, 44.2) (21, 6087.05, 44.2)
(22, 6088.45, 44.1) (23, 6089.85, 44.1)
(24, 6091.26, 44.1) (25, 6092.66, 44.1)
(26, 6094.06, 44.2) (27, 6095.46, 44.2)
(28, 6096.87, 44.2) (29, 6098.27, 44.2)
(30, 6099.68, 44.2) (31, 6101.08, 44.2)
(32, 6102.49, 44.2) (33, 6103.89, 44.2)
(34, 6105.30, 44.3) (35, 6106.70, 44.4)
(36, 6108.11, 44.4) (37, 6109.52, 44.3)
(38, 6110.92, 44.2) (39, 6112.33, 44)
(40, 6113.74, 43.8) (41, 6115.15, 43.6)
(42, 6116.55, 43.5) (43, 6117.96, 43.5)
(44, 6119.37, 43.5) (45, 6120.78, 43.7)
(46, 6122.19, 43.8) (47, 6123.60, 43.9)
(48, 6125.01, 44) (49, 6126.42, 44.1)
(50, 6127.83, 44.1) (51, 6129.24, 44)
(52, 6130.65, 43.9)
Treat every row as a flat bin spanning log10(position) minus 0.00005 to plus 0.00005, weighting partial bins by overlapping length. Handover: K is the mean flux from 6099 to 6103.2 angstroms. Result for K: 44.3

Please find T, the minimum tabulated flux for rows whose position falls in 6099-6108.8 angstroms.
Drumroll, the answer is 44.2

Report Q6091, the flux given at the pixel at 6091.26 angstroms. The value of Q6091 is 44.1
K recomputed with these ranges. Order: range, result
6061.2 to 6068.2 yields 44.5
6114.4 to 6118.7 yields 43.6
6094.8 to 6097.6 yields 44.2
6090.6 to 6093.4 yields 44.2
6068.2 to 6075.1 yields 44.8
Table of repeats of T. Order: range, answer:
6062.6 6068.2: 44.5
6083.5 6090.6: 44.1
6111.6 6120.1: 43.5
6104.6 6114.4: 43.8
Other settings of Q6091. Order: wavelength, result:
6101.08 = 44.2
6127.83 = 44.1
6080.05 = 44.1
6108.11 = 44.4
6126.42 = 44.1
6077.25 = 44.3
